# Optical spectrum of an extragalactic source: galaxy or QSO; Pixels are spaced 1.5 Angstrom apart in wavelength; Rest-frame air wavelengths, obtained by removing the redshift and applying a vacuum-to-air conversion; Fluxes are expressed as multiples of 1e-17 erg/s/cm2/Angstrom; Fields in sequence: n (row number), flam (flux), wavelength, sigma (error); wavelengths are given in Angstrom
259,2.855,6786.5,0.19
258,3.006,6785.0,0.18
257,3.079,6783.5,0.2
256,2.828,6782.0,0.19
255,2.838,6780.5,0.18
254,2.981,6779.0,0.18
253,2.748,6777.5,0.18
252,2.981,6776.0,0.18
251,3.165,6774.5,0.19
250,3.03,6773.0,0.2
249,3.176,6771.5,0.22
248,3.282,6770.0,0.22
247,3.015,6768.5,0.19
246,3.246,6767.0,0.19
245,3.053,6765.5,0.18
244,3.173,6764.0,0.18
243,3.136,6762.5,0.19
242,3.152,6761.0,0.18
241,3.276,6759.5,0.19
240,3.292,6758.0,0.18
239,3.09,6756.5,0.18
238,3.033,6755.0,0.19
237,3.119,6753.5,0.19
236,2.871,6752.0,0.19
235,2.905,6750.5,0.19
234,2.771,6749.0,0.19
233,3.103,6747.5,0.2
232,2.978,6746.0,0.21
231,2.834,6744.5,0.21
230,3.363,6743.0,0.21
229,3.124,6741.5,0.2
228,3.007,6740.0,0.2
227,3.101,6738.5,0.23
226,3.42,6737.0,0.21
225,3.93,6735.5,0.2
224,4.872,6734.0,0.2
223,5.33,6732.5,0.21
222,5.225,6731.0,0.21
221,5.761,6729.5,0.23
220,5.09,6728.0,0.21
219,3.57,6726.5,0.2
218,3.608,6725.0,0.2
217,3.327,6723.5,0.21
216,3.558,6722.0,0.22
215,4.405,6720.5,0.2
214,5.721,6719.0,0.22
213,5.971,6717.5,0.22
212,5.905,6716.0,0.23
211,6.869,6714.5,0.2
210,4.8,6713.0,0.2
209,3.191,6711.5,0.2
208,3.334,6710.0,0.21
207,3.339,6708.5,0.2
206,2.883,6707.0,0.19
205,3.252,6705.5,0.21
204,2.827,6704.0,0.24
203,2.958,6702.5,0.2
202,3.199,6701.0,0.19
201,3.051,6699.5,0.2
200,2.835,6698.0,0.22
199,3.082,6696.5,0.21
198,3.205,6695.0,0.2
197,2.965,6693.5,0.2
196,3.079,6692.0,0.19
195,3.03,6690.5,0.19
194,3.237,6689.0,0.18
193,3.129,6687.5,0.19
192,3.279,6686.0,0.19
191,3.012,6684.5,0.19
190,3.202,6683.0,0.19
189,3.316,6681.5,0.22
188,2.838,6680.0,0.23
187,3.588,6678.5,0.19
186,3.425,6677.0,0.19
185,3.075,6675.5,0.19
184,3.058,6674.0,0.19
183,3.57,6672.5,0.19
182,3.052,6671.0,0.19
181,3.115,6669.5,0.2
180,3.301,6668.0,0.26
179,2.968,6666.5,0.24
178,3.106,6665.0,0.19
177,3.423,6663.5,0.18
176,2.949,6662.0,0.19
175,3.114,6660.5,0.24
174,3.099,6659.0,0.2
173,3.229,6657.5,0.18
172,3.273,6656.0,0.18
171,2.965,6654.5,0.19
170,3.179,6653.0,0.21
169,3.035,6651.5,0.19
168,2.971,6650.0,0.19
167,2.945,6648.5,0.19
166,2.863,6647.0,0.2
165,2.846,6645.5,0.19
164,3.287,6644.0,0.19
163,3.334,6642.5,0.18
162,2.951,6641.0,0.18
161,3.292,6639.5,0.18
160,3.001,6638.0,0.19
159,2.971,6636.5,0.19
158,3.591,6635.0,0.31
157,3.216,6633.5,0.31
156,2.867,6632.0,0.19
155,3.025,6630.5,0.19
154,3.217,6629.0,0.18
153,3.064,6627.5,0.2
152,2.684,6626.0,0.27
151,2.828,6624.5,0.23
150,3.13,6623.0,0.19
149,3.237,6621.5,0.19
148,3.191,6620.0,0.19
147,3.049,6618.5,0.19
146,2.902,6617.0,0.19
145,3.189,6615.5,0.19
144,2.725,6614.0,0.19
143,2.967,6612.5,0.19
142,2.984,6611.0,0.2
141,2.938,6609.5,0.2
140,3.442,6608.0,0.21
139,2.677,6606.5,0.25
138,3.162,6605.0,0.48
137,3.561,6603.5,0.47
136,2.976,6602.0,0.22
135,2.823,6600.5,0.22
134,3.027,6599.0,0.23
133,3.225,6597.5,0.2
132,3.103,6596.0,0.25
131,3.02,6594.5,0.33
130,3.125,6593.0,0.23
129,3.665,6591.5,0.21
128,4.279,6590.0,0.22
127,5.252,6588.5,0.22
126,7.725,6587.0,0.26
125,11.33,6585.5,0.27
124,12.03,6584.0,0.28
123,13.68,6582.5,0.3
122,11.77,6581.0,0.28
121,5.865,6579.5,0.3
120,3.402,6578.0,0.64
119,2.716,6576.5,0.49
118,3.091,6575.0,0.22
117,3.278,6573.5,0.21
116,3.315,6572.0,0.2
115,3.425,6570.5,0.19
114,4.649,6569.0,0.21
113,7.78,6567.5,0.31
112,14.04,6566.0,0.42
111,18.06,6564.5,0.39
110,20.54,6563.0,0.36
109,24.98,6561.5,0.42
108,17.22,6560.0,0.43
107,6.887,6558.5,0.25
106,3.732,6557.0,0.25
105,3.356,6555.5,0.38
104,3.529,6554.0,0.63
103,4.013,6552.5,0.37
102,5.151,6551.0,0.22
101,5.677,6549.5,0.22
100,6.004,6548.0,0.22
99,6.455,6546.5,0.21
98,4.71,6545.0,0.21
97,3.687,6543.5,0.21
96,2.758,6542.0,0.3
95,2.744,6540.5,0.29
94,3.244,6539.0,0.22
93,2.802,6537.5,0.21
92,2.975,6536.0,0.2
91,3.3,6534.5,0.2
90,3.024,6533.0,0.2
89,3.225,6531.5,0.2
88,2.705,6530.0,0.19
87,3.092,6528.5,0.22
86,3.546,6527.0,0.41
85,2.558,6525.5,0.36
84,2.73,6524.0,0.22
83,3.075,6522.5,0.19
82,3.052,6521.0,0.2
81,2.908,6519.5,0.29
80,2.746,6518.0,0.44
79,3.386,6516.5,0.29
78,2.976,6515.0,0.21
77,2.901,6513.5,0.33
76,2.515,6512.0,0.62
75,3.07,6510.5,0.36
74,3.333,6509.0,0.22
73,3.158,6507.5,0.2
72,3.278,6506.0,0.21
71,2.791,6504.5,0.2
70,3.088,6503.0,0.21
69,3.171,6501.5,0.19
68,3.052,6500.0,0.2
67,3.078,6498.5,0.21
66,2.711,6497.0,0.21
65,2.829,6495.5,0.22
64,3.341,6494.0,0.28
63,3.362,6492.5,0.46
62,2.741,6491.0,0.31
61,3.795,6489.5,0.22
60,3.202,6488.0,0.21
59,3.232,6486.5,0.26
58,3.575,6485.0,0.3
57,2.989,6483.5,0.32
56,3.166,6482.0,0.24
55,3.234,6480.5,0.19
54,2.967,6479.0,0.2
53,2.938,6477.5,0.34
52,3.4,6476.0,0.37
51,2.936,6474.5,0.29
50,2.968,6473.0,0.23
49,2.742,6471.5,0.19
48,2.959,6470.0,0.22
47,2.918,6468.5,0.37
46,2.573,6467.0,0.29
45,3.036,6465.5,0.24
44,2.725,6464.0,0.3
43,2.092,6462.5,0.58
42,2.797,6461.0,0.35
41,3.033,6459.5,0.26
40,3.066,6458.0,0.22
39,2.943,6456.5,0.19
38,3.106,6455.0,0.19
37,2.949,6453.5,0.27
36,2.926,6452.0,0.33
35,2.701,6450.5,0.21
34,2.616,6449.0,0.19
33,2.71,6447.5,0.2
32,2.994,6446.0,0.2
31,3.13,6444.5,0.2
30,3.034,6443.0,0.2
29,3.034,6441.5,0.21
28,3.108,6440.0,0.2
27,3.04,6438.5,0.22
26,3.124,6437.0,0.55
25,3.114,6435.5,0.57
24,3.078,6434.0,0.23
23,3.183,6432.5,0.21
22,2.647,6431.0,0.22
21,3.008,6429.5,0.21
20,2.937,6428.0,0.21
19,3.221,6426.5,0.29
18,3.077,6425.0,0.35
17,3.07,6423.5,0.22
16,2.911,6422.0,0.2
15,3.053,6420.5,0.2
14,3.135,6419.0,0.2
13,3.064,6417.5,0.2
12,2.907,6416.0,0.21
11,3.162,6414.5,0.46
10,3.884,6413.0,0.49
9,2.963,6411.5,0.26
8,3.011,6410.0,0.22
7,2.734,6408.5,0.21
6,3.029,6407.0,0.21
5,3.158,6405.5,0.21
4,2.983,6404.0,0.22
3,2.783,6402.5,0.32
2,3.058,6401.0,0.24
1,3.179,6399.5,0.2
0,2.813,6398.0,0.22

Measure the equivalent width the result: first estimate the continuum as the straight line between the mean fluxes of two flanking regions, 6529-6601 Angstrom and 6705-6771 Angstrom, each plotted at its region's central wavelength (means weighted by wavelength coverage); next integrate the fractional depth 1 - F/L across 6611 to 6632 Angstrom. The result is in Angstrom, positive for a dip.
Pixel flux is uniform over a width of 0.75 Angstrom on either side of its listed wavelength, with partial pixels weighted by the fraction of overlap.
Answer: 9.4 Angstrom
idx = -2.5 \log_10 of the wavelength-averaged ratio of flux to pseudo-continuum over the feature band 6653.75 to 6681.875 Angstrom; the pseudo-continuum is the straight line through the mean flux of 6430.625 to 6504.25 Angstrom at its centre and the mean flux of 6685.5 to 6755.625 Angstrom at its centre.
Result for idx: 0.12 mag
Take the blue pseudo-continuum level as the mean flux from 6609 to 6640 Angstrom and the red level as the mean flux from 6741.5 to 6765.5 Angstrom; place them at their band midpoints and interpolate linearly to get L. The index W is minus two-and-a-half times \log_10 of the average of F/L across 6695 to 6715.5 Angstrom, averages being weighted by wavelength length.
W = -0.15 mag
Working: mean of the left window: 3.05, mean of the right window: 3.07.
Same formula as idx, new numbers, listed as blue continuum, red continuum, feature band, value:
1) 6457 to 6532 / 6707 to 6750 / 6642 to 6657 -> 0.21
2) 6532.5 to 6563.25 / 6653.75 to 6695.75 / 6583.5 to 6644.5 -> 0.27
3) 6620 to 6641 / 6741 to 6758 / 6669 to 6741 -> -0.22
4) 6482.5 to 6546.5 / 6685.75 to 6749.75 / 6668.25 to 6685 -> 0.14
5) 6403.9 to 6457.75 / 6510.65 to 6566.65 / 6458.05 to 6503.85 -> 0.36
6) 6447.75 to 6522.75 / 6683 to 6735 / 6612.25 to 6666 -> 0.18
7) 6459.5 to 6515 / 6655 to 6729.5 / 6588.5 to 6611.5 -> 0.01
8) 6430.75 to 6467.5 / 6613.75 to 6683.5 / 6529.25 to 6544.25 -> -0.02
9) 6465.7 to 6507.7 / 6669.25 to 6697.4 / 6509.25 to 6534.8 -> 0.04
